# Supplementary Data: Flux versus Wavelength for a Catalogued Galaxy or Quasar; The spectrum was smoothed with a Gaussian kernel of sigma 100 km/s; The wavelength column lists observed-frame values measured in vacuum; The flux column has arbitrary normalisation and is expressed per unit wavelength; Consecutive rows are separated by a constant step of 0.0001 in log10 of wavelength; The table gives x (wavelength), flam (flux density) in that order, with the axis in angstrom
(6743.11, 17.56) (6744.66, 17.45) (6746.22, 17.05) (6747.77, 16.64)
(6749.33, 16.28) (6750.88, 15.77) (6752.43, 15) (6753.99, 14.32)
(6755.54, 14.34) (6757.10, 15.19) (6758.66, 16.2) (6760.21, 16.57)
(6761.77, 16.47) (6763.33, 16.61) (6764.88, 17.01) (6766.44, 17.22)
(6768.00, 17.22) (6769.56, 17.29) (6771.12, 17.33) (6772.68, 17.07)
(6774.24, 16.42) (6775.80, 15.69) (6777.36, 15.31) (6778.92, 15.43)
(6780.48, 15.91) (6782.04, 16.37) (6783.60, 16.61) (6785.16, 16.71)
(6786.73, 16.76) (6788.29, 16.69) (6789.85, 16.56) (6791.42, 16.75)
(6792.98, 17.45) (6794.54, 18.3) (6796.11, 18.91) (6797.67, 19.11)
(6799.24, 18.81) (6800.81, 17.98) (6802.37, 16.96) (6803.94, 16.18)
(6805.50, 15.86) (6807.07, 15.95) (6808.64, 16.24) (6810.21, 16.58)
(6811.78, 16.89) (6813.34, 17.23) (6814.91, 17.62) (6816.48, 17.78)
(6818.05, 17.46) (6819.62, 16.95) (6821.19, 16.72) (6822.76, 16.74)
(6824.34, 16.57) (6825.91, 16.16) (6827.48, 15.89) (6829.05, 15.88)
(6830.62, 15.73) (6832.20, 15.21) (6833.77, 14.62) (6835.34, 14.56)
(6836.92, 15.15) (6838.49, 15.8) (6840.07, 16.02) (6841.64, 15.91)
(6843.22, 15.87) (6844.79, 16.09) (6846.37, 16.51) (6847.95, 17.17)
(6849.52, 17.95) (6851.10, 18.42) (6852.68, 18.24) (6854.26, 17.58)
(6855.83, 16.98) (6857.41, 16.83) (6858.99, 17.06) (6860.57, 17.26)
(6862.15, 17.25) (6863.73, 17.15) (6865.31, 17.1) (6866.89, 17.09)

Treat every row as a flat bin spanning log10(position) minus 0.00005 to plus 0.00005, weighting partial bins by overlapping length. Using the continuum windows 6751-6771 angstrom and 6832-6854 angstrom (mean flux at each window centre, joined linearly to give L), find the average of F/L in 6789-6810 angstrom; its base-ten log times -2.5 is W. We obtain -0.07 mag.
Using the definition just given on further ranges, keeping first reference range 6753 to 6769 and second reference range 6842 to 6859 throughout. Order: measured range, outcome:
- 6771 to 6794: -0.008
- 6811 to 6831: 0.002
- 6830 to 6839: 0.122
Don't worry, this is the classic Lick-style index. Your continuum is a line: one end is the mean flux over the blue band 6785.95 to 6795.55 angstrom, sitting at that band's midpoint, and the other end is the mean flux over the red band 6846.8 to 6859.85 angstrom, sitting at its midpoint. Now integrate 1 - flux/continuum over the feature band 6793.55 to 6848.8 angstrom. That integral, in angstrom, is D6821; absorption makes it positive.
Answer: 2.21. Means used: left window 17.1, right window 17.5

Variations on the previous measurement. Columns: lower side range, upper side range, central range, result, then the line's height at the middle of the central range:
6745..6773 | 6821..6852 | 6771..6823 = -2.2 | 16.2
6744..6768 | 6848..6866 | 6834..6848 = 1.2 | 17.2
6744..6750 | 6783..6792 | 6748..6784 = 1.3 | 16.8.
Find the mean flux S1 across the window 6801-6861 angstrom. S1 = 16.6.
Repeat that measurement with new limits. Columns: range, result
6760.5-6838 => 16.7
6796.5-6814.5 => 17.1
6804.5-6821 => 16.8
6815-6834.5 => 16.4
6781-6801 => 17.4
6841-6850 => 16.6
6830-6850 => 15.9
